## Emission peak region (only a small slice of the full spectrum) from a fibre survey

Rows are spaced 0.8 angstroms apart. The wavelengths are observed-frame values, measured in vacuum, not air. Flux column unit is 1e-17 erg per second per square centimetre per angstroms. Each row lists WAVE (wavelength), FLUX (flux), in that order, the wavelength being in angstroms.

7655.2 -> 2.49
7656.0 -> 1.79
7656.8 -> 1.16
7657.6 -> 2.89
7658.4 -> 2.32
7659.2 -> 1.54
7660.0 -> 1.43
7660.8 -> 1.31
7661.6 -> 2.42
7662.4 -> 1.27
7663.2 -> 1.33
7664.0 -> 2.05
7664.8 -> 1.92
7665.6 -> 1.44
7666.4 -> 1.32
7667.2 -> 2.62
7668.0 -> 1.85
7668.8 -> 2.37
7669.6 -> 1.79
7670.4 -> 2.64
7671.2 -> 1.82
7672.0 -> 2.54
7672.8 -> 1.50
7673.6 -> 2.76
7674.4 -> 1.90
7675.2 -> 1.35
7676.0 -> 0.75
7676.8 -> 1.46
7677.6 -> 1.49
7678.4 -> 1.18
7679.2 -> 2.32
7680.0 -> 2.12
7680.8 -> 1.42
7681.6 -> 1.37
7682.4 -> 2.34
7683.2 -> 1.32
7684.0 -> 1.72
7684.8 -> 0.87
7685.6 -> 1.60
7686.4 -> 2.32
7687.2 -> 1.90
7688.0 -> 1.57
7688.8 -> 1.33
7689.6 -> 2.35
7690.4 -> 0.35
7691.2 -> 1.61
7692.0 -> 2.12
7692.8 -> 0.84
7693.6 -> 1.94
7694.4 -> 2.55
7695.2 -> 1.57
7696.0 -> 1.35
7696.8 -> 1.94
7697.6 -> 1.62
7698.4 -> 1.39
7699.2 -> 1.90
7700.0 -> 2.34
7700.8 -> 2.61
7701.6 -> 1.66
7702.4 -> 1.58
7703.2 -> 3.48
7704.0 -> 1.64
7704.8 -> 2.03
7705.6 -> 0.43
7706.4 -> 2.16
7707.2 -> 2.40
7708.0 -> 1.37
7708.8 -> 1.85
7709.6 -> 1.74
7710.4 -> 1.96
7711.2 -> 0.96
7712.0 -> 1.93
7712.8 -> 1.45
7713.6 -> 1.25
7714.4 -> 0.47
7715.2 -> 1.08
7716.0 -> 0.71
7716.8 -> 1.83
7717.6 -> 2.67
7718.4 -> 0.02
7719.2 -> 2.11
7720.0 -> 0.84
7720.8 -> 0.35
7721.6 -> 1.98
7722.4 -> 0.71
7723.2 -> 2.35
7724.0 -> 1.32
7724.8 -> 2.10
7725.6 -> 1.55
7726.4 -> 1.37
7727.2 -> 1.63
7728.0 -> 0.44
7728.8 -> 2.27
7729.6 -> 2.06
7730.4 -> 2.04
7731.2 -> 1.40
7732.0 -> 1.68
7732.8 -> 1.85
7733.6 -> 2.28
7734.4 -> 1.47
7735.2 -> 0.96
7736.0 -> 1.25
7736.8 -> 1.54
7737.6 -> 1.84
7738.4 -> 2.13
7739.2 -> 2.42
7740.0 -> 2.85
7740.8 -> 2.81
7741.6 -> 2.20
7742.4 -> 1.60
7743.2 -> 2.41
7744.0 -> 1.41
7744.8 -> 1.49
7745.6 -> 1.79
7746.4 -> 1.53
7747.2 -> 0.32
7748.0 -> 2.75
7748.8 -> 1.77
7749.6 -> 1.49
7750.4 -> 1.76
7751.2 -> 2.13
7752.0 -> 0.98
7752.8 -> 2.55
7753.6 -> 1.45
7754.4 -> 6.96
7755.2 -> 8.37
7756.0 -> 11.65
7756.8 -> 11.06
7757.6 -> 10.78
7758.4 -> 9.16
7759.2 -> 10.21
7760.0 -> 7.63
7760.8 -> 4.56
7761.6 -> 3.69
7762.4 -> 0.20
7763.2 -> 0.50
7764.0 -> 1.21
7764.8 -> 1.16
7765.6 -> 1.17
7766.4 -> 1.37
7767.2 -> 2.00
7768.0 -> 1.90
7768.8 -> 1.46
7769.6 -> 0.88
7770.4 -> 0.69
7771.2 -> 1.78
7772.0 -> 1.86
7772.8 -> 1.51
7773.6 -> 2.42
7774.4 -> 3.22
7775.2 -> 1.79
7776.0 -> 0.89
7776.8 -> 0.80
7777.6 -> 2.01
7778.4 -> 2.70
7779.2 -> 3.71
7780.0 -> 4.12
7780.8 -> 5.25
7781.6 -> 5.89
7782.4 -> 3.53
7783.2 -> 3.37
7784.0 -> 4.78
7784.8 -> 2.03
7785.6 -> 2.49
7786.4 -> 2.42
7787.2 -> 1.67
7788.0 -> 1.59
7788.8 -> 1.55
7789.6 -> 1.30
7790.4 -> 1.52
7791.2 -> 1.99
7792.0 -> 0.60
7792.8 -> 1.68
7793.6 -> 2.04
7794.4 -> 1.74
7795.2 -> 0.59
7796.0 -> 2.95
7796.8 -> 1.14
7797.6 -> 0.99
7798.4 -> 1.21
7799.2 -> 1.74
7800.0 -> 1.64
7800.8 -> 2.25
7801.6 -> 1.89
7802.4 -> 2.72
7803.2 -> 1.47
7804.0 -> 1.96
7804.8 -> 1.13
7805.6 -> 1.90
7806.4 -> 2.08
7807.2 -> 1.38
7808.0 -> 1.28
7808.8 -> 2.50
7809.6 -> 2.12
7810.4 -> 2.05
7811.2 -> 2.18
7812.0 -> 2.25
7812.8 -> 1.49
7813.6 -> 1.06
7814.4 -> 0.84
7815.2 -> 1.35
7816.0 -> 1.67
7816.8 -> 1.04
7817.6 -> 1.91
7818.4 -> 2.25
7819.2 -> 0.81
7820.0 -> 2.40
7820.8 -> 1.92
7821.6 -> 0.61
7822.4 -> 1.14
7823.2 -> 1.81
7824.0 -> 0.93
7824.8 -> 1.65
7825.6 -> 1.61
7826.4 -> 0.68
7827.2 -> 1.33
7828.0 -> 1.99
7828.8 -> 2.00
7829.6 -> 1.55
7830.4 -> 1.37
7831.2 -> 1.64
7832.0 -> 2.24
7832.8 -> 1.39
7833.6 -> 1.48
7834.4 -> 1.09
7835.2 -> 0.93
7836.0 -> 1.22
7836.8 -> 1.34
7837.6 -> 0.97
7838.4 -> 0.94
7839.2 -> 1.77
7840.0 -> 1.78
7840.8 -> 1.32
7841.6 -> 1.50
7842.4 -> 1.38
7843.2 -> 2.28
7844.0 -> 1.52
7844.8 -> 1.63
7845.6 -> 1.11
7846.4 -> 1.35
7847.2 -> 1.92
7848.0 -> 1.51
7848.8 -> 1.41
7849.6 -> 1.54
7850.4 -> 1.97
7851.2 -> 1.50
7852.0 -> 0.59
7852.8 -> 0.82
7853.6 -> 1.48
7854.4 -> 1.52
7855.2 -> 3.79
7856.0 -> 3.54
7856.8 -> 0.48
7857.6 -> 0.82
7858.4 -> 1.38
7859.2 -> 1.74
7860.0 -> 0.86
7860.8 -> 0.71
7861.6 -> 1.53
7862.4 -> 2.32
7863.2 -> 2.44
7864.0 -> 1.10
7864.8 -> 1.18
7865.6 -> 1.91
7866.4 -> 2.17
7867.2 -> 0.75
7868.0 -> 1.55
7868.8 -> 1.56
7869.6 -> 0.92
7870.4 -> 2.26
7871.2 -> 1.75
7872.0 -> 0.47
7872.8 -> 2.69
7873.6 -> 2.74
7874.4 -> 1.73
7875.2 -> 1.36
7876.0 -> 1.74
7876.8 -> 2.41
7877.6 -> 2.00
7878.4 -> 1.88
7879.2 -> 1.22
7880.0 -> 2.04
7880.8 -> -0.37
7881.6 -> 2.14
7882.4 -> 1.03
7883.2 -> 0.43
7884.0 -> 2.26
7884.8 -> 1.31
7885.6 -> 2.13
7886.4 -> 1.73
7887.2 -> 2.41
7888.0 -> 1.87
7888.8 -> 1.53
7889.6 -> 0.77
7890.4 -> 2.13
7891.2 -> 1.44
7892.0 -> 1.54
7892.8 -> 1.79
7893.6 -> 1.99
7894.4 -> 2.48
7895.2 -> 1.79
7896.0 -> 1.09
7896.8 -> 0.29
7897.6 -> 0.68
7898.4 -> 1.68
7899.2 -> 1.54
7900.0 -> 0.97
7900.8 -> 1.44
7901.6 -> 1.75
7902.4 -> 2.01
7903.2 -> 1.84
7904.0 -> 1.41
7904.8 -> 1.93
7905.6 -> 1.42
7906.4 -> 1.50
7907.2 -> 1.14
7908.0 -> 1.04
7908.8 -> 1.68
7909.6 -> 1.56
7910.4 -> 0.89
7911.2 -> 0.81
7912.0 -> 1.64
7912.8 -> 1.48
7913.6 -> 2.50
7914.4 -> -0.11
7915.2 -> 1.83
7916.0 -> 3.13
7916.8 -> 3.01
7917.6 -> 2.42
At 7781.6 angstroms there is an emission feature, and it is [N II]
